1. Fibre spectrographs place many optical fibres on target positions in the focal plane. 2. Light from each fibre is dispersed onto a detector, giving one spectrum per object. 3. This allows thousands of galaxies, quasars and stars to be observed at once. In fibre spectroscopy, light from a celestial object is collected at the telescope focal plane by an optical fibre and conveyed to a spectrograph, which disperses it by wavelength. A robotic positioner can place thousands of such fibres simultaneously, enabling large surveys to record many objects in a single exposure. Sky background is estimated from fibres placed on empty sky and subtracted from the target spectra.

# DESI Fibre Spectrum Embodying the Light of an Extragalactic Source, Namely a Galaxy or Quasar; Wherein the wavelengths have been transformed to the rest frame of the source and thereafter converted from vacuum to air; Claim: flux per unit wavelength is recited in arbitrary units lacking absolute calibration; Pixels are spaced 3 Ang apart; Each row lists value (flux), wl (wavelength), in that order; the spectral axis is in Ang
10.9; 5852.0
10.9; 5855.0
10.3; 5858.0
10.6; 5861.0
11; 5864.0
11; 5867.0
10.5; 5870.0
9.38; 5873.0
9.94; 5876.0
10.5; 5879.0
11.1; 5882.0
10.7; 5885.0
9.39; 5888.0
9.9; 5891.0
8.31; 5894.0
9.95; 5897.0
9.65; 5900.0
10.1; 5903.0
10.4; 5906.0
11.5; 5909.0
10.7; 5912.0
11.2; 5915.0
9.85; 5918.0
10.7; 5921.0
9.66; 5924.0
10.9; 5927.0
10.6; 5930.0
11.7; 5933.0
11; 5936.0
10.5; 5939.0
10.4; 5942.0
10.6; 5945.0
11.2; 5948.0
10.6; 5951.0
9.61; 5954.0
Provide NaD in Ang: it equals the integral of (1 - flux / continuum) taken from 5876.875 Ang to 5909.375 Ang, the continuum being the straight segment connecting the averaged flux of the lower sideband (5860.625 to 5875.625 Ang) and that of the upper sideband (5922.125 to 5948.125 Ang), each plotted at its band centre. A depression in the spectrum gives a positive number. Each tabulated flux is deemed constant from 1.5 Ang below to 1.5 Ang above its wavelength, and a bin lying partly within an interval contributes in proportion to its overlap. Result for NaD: 1.4 Ang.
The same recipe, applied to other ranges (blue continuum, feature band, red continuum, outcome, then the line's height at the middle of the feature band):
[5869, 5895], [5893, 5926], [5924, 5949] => 0.5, 10.4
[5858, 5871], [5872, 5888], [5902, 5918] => 0.7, 10.7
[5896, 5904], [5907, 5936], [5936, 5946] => -1.5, 10.2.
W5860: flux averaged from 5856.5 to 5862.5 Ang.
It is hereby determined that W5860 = 10.5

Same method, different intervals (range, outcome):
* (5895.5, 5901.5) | 9.8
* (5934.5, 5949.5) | 10.7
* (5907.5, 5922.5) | 10.8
